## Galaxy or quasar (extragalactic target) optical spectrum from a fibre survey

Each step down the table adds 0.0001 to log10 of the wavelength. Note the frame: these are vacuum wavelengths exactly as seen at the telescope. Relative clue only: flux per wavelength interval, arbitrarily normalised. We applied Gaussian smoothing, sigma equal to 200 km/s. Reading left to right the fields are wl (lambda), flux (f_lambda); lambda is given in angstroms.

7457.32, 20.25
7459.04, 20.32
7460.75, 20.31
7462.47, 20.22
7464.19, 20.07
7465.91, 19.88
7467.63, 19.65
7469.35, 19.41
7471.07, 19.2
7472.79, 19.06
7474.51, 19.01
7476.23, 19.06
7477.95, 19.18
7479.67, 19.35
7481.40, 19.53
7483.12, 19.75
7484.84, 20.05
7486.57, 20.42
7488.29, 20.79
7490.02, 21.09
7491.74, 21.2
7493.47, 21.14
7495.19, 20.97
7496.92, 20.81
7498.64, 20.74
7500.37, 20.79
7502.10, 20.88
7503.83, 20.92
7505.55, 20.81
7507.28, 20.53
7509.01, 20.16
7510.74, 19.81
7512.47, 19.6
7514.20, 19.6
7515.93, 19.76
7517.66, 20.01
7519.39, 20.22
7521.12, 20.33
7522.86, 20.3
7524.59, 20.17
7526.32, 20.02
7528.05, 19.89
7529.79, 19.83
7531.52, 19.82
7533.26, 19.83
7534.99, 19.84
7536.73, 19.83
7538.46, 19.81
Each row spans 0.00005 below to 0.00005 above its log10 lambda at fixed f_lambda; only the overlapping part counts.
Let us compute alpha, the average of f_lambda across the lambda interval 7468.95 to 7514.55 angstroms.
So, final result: 20.2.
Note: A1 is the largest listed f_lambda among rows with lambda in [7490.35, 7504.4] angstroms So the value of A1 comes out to 21.2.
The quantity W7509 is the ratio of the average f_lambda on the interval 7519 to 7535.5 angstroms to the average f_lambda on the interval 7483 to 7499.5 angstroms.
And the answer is 0.97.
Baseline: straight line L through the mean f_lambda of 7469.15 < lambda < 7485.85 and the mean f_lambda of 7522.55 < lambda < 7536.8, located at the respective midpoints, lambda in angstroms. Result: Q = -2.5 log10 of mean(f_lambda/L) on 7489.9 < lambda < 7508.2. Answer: -0.07 mag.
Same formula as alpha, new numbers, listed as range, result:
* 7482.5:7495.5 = 20.7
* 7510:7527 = 20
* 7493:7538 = 20.2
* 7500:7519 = 20.2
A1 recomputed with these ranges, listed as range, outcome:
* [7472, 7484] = 19.75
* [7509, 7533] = 20.33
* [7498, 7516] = 20.92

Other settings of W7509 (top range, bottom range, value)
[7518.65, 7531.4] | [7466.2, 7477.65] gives 1.04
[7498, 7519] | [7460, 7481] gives 1.04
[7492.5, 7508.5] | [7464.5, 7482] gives 1.08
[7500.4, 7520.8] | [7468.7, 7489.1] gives 1.03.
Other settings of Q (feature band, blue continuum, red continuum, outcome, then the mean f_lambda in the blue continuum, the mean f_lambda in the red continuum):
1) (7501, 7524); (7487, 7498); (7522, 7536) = 0.01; 21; 20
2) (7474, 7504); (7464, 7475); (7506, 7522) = -0.03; 19.4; 20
